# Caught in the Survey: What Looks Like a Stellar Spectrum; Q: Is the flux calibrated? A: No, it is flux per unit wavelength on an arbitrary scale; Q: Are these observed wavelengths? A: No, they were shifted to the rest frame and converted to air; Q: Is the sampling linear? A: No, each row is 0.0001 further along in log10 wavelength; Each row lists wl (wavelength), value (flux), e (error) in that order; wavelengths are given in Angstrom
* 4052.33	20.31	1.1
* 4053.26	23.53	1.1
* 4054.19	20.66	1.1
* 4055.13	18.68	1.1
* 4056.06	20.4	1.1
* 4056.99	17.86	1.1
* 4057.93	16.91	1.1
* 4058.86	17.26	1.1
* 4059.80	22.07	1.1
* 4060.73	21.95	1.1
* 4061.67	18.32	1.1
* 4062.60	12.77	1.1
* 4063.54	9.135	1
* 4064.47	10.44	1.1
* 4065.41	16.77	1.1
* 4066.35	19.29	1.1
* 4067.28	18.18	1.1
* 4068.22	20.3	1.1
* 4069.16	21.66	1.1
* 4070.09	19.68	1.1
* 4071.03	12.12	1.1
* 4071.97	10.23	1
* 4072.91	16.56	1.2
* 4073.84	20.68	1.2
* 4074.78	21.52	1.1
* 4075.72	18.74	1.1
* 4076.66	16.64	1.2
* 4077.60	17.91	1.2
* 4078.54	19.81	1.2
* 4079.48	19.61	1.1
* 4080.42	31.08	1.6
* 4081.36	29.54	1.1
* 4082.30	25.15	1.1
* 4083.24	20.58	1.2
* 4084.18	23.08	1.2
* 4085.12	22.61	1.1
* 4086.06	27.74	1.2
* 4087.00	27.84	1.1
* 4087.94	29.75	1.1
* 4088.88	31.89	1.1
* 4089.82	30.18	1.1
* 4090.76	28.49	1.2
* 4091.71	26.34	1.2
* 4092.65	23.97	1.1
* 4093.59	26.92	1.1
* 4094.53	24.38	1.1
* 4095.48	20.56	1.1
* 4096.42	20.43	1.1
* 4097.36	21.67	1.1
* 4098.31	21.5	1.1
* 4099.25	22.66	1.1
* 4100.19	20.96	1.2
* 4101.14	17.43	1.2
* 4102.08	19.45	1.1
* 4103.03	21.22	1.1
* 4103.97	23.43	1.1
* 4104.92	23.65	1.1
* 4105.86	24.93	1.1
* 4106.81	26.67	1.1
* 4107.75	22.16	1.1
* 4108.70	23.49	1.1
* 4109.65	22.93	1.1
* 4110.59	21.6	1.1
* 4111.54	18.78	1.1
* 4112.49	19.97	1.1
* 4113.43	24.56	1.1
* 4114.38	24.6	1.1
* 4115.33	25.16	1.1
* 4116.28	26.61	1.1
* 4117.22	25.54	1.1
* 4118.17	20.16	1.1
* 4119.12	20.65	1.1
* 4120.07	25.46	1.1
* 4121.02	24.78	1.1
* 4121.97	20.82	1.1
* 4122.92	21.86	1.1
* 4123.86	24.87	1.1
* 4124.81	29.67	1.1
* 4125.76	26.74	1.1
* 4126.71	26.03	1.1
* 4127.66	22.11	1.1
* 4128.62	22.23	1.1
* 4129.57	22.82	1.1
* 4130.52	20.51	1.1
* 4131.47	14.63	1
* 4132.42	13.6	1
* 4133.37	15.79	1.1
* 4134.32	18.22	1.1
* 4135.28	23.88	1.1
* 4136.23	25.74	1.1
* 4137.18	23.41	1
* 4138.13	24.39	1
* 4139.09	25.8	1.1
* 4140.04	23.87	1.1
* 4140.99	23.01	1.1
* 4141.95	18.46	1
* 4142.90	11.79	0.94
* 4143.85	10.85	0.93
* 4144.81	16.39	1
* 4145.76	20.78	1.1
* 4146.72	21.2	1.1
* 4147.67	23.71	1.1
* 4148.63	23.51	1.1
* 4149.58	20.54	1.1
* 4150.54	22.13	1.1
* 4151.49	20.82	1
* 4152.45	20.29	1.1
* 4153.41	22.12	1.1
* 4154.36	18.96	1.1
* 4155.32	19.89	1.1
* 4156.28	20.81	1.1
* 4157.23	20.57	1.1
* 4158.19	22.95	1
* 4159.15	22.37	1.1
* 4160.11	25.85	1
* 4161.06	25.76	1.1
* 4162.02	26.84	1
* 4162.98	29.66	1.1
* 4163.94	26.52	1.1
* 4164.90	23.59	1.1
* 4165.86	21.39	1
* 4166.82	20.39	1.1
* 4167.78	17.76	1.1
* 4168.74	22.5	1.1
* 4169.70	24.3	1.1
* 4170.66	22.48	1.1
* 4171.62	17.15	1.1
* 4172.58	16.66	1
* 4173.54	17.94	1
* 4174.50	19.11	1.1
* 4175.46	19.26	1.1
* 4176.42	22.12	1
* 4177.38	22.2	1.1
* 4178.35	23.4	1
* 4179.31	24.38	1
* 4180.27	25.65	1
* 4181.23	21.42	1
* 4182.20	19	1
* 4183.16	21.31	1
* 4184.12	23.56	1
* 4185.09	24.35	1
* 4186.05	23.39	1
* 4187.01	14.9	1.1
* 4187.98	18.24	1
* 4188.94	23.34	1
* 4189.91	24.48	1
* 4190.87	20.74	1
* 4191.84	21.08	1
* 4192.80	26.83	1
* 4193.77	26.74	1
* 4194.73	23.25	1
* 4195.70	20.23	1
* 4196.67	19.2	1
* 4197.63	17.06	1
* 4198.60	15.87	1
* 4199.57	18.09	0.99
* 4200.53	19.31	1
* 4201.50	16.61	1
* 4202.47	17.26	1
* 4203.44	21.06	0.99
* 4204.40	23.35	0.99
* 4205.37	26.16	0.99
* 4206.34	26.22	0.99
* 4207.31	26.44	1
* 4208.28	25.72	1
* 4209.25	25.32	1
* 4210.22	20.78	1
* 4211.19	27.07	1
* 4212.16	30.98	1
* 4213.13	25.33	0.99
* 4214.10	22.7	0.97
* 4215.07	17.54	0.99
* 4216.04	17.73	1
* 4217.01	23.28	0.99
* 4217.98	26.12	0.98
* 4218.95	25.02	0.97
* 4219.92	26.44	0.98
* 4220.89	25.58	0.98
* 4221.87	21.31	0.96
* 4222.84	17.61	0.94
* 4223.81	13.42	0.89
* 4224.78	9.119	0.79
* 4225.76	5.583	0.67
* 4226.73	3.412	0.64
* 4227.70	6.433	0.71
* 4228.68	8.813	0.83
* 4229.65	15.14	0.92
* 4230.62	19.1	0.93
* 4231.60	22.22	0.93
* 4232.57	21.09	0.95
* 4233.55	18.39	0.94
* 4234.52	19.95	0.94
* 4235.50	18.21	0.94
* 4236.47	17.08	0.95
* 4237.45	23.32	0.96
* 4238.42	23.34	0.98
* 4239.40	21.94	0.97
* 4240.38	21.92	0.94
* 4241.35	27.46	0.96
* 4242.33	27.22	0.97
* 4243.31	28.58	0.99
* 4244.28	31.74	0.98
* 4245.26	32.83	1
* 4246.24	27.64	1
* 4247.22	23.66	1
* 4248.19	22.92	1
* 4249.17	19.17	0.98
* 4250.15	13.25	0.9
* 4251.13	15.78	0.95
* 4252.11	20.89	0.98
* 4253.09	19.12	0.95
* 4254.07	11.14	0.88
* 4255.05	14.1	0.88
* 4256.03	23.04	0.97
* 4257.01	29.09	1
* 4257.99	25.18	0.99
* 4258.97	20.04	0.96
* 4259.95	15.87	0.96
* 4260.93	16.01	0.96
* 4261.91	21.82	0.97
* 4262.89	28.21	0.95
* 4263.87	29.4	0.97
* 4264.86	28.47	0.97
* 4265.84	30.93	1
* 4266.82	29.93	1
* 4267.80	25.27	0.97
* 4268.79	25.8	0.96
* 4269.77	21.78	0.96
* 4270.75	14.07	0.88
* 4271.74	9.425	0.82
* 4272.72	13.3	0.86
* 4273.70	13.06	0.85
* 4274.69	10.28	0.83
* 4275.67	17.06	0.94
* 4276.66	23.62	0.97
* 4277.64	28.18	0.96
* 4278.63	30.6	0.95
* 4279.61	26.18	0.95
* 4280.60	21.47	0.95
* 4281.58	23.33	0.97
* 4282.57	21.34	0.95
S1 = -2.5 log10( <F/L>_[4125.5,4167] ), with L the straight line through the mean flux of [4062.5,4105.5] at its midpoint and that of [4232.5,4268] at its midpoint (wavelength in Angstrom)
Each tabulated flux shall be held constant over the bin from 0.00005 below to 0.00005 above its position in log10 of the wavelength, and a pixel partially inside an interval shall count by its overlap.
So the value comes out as 0.02 mag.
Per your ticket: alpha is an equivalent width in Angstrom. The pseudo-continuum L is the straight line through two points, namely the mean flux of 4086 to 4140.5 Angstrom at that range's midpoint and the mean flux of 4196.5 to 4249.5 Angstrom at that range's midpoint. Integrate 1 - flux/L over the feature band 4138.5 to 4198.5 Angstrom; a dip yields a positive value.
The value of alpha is 1.8 Angstrom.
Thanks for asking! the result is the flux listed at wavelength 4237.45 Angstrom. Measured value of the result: 23.32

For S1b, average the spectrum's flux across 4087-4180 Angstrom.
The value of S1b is 22.4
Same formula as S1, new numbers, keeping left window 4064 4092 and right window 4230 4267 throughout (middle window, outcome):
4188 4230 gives 0.10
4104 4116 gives -0.06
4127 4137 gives 0.10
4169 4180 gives 0.06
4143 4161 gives 0.07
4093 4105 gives 0.00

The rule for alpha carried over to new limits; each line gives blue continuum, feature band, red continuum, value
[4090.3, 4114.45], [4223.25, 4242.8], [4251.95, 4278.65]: 3.9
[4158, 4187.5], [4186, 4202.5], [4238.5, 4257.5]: 1.4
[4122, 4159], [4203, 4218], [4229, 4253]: -1.6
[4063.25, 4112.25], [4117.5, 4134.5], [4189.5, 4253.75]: -0.2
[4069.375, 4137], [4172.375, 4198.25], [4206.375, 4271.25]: 0.5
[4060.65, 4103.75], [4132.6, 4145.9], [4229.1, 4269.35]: 1.0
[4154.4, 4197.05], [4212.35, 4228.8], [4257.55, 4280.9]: 3.1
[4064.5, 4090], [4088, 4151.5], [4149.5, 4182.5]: -2.3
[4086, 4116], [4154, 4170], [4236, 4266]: 0.3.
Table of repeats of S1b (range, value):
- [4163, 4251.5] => 21.2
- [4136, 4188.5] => 21.5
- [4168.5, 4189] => 21.2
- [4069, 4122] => 22.8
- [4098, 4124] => 22.7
